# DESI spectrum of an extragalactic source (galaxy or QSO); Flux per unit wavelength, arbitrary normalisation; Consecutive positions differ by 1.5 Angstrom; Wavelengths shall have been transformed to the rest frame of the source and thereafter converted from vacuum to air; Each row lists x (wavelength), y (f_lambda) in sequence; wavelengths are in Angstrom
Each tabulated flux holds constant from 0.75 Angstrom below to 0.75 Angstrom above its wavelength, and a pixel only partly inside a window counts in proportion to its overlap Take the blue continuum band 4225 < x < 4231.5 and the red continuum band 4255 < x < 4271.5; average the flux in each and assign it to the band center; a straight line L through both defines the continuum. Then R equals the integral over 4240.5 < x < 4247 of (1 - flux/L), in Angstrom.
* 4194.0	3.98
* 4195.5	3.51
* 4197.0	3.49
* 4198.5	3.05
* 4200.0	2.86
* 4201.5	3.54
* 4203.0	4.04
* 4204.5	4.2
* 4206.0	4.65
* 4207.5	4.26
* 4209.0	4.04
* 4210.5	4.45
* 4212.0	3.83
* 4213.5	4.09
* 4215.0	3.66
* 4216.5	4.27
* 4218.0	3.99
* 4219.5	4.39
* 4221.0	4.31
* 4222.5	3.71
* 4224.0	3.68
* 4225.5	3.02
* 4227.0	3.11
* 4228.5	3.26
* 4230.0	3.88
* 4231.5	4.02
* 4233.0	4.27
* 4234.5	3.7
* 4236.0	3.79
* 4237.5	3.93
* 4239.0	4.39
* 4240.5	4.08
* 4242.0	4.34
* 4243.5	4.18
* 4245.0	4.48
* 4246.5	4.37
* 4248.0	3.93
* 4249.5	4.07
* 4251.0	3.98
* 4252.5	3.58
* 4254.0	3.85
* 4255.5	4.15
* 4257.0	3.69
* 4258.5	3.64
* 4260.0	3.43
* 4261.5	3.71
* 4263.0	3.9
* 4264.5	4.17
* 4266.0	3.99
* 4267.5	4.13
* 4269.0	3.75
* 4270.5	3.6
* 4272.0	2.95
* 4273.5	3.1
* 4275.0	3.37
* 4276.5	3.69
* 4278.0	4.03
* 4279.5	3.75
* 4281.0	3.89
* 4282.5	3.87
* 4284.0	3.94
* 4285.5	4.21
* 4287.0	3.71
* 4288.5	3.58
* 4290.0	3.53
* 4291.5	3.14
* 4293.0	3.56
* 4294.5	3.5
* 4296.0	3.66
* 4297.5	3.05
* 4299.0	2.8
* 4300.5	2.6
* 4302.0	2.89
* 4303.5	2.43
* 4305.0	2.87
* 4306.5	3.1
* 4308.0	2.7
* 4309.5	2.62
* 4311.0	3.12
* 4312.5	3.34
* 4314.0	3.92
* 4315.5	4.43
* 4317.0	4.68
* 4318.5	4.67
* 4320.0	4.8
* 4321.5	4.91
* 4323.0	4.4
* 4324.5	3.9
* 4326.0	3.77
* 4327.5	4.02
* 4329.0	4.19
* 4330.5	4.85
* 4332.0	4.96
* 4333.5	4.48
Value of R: -1.31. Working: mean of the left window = 3.41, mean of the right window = 3.81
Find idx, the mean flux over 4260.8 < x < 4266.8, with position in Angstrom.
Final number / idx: 3.95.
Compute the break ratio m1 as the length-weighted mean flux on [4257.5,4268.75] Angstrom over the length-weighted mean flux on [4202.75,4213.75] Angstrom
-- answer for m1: 0.91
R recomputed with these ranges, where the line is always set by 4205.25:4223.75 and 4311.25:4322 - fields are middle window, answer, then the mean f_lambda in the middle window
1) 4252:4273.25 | 2.4 Angstrom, 3.74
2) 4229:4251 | 0.5 Angstrom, 4.09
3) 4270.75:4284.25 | 2.0 Angstrom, 3.61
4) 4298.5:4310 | 4.1 Angstrom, 2.75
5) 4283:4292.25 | 1.2 Angstrom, 3.69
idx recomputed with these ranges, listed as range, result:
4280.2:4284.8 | 3.9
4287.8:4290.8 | 3.55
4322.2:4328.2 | 4.03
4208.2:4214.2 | 4.1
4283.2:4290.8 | 3.79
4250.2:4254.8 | 3.81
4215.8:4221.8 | 4.24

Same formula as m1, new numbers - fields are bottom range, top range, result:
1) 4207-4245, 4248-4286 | 0.96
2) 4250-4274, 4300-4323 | 0.96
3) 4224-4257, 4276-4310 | 0.86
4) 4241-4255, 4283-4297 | 0.89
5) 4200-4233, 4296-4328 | 0.91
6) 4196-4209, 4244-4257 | 1.07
